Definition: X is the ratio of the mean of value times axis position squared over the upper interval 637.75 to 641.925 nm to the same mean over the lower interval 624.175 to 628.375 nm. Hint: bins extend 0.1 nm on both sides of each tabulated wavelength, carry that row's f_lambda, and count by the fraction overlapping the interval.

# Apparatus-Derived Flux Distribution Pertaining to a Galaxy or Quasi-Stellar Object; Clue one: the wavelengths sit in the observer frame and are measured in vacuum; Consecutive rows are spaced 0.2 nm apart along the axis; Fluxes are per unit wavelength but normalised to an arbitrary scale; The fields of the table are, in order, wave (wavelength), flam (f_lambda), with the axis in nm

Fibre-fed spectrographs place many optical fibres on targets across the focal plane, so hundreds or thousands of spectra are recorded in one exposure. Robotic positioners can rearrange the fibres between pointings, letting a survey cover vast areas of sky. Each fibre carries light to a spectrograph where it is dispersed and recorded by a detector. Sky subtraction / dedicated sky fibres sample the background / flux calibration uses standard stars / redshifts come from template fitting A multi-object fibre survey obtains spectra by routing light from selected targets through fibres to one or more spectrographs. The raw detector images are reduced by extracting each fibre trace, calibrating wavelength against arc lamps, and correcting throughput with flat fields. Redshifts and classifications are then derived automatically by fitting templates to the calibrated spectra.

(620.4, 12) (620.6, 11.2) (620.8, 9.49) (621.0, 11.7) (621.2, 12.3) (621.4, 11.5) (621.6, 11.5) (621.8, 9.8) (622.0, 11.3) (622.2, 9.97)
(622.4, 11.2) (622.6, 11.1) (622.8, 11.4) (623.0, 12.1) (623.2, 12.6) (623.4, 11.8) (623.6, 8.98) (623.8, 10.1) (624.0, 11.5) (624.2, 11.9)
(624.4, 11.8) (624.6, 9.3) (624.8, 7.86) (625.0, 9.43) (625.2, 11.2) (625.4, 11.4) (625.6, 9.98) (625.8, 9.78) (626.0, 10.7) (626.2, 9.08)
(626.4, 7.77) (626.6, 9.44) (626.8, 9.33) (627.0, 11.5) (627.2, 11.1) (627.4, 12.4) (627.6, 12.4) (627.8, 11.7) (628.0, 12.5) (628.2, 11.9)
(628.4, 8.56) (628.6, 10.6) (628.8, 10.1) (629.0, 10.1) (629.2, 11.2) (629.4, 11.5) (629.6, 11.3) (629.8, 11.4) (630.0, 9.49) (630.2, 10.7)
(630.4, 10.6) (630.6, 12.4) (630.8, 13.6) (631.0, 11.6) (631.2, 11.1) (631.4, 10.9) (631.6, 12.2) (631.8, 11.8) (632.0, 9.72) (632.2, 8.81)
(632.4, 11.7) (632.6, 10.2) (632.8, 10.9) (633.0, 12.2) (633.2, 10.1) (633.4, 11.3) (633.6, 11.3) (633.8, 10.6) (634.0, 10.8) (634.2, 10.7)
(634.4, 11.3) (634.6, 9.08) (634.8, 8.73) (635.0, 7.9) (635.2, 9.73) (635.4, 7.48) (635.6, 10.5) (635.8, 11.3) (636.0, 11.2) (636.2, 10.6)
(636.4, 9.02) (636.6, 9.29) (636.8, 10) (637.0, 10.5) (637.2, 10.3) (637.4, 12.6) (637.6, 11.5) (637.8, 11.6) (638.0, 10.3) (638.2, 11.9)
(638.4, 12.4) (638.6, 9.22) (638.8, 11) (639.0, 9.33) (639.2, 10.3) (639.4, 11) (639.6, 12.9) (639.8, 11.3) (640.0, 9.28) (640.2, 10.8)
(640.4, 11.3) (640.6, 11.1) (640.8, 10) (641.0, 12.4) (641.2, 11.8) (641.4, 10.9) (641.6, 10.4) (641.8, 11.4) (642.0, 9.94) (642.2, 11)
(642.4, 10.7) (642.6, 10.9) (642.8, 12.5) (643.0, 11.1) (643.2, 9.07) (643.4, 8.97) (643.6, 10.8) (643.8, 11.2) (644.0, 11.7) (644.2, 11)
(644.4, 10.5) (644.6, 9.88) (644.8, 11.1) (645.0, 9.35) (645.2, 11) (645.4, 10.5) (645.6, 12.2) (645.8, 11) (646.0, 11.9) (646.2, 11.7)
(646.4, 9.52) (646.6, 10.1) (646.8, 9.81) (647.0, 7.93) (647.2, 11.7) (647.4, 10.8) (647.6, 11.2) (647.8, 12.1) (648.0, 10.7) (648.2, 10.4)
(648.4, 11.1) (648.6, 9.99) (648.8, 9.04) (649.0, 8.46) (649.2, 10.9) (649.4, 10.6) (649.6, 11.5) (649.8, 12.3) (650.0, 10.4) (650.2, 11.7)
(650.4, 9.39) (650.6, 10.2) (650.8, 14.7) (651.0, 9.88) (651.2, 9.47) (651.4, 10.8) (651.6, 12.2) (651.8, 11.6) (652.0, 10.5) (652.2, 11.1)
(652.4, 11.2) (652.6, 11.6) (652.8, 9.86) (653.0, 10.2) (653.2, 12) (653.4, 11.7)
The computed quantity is 1.1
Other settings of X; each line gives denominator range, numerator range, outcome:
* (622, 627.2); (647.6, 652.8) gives 1.12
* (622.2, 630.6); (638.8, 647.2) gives 1.06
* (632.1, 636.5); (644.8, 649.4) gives 1.07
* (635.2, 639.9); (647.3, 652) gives 1.06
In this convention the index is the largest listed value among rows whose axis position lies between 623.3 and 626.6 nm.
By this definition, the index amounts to 11.9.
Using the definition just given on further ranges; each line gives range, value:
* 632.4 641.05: 12.9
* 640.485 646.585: 12.5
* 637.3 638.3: 12.6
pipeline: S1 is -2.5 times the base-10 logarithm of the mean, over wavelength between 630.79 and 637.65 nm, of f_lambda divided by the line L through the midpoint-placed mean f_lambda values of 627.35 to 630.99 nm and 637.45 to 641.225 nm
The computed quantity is 0.06 mag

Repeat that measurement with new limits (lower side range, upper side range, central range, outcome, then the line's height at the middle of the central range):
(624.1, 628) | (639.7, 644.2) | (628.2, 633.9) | -0.04 mag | 10.6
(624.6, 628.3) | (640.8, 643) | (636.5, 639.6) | 0.02 mag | 11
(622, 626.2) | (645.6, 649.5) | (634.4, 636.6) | 0.11 mag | 10.6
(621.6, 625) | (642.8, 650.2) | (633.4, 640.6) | 0.02 mag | 10.7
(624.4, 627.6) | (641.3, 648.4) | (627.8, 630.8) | -0.08 mag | 10.2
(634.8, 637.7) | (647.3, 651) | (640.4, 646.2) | -0.04 mag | 10.5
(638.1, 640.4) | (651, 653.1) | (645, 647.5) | 0.02 mag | 10.8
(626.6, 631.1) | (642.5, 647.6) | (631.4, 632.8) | 0.03 mag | 11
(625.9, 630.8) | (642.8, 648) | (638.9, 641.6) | -0.02 mag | 10.7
